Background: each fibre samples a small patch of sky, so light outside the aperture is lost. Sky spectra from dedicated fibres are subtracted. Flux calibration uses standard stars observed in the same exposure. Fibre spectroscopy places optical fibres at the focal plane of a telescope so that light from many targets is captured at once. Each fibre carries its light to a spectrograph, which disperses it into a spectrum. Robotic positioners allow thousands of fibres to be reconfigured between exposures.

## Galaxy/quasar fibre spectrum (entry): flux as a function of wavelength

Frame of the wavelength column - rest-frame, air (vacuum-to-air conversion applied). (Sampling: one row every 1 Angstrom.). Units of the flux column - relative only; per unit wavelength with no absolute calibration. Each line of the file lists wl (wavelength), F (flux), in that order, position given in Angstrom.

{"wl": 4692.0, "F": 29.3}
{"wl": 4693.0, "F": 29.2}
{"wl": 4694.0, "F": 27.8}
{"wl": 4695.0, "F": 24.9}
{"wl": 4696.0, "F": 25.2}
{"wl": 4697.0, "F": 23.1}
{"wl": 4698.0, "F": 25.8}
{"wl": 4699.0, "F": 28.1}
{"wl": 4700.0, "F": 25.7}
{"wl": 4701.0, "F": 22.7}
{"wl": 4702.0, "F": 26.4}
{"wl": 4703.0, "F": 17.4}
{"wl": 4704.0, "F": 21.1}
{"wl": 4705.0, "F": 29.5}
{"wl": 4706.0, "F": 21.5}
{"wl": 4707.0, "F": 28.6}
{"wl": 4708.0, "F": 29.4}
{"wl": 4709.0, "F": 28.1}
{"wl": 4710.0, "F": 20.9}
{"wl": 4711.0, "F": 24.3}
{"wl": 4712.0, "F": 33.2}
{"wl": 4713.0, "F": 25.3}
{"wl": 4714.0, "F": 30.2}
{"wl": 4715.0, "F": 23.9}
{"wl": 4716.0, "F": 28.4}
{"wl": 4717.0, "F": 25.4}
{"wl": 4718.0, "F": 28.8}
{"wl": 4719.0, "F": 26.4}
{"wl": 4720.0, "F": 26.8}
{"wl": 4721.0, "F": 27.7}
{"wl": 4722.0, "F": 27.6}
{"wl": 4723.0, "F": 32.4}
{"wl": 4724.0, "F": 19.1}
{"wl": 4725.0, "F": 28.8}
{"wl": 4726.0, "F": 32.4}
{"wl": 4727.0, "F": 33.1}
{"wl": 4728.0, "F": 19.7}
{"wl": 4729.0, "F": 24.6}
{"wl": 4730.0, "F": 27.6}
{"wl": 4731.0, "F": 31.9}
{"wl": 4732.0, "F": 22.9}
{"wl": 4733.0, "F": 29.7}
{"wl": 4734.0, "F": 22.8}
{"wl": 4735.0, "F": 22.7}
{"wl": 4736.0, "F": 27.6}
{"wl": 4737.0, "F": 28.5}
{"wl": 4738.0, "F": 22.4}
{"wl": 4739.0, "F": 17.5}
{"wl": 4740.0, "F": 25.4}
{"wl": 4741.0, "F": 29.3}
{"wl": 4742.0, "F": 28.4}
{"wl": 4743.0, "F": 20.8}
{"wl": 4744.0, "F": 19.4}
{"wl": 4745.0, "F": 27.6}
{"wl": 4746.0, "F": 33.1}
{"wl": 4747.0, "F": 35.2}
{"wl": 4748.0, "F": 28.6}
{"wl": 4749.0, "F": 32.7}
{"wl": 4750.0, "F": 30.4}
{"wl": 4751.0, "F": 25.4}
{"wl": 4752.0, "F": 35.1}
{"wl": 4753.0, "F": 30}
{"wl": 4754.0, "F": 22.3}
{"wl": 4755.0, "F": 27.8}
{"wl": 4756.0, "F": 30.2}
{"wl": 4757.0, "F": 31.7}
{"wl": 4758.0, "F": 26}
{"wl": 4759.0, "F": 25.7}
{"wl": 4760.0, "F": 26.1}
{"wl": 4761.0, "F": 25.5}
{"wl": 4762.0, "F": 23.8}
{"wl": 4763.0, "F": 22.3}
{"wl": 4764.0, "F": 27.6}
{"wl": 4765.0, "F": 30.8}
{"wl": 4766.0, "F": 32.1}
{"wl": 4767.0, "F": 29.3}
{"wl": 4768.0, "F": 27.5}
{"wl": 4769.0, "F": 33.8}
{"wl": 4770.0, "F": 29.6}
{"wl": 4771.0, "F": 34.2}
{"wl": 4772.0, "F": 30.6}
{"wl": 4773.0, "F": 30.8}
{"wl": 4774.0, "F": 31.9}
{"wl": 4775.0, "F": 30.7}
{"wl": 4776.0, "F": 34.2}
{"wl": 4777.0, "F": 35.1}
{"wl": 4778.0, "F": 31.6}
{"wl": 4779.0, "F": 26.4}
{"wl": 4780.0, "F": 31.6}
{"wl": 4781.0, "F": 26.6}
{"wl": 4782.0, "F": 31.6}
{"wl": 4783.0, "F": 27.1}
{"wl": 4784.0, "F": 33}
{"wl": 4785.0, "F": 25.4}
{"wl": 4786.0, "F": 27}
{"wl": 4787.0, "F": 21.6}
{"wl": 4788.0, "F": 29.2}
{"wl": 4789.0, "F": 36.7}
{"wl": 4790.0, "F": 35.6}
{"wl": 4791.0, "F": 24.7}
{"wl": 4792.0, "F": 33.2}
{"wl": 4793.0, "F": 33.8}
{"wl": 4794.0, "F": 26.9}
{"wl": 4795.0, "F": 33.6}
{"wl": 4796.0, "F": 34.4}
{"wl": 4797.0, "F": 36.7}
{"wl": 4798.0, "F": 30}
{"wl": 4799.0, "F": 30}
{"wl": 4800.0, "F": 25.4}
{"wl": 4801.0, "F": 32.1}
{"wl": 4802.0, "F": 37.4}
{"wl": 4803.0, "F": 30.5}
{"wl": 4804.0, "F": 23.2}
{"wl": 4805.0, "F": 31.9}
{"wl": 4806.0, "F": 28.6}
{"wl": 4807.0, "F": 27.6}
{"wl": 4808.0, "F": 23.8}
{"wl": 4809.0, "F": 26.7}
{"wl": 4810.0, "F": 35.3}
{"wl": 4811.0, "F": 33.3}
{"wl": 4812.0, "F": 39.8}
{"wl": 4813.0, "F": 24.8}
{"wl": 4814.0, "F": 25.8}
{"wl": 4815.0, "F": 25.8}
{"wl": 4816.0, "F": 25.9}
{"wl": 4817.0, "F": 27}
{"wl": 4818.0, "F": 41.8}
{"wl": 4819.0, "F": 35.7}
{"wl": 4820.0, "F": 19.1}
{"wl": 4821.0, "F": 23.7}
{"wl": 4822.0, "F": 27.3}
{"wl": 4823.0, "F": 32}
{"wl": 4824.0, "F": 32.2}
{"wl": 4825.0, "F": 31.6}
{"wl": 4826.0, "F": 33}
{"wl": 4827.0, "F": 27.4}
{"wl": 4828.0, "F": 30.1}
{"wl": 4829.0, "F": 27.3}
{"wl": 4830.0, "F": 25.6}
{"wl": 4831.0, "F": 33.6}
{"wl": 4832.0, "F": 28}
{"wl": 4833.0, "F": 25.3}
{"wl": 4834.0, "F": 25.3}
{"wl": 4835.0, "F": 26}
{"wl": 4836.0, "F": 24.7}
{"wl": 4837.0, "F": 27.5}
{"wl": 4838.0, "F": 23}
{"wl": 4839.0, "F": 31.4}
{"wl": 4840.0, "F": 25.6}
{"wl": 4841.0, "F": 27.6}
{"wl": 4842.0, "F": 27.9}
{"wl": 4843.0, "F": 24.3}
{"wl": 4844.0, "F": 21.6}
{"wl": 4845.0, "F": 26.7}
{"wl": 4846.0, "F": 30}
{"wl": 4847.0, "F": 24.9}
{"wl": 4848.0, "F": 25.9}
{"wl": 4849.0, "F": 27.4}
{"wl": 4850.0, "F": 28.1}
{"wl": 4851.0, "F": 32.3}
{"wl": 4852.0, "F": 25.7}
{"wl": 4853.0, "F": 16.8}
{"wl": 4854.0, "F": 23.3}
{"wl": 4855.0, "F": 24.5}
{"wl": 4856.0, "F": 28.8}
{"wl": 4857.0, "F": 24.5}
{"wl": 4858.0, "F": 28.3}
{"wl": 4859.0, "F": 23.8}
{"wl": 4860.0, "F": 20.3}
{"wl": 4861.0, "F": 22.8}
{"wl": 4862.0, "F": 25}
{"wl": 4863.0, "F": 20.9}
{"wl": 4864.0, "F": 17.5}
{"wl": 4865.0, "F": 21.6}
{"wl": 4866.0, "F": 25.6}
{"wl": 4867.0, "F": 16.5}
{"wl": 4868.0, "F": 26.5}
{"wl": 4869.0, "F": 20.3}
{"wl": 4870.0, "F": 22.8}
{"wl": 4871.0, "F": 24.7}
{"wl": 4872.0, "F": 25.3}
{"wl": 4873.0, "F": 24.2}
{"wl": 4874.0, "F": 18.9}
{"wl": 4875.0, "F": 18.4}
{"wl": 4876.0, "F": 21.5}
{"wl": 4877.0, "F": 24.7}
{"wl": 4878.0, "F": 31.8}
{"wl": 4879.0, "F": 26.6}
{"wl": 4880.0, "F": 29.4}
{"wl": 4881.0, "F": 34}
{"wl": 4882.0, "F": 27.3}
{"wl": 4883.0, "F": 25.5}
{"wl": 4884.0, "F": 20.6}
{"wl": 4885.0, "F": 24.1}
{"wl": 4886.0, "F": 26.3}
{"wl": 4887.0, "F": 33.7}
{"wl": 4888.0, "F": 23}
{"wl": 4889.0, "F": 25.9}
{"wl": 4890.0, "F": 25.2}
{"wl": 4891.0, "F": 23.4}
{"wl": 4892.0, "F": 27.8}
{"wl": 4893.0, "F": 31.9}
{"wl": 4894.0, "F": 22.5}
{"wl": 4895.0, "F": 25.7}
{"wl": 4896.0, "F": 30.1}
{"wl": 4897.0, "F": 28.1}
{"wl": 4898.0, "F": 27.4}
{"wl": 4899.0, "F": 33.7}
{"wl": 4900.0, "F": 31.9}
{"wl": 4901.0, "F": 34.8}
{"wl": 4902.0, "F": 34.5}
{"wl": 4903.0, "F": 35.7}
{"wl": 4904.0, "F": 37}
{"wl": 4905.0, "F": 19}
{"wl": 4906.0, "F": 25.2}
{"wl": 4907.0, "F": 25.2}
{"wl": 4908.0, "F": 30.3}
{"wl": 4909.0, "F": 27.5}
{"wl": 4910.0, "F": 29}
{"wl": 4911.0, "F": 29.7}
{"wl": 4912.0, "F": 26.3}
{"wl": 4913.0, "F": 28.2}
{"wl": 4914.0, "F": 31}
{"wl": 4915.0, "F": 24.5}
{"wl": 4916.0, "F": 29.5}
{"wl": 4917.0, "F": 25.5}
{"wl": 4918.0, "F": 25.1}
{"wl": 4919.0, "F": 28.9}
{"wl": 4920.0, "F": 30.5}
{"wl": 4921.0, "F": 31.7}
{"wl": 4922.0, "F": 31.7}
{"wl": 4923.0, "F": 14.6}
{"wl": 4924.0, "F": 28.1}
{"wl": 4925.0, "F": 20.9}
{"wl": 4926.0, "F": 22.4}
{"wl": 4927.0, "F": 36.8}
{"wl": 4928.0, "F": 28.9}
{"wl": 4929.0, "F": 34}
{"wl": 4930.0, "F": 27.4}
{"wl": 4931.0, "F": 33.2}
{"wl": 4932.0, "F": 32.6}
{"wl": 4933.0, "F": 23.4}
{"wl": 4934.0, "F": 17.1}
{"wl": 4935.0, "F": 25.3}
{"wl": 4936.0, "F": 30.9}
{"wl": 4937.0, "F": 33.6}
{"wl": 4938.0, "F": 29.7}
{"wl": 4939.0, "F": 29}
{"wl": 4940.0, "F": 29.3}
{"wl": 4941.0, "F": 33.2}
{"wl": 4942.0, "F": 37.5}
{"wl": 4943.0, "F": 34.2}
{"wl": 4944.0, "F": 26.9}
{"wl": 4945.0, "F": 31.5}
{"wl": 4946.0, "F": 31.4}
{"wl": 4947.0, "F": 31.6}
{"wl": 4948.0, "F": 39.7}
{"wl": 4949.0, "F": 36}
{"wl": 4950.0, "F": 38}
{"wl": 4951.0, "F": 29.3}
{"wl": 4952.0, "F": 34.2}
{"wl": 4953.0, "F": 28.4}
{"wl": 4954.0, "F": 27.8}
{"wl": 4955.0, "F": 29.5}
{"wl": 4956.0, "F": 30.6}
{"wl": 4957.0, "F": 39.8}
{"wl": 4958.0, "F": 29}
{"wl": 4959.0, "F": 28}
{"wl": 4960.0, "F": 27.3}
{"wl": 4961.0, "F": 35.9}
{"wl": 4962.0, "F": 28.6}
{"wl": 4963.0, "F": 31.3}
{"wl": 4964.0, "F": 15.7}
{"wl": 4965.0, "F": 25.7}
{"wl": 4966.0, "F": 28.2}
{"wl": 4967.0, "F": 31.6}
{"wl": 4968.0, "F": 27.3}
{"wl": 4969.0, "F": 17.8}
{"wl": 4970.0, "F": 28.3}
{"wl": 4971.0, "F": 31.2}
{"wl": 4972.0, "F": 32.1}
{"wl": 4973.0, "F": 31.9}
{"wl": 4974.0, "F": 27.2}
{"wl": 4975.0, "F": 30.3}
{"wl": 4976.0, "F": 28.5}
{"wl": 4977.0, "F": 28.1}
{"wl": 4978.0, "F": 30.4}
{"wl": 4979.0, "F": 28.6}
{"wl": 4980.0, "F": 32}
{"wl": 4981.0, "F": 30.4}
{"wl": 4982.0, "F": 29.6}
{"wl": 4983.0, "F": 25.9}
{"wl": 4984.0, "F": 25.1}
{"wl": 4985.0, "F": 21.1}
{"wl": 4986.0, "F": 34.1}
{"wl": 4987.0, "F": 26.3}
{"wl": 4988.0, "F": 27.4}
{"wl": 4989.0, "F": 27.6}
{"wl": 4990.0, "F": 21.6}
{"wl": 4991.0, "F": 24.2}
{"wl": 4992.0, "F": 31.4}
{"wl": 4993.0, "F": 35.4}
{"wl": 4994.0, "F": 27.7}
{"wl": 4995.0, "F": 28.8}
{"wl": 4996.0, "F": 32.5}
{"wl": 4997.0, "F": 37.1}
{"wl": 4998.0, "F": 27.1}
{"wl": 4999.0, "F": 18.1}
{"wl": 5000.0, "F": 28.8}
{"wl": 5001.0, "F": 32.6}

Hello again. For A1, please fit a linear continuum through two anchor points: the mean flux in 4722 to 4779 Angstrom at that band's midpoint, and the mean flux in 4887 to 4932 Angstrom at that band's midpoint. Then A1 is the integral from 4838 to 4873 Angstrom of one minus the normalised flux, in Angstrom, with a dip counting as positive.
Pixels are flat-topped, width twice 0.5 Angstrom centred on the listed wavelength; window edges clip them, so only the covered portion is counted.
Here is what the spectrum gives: 4.5 Angstrom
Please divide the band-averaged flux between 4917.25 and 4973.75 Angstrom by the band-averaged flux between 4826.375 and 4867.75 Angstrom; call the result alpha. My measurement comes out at 1.16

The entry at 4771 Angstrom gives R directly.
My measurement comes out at 34.2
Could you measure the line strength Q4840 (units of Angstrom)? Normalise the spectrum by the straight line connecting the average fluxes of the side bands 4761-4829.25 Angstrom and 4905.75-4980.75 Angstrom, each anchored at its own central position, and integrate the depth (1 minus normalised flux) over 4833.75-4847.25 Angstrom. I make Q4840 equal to 1.6 Angstrom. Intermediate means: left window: 29.9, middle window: 26.2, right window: 29.2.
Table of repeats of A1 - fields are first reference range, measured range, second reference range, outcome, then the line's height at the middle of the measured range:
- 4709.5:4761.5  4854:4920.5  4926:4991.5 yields 5.5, 28.7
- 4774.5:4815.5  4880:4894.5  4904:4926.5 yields 0.5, 27.6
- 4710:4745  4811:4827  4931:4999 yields -1.3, 27.5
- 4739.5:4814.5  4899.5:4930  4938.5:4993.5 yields 1.1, 29.6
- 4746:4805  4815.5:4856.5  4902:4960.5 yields 3.2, 29.8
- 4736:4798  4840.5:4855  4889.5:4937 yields 1.4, 28.6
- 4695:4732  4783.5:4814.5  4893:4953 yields -2.9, 27.6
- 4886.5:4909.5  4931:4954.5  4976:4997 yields -1.9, 28.6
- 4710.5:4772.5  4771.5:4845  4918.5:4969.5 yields -3.0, 28.2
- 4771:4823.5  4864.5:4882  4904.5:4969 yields 3.1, 29.5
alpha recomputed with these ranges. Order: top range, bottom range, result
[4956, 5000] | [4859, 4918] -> 1.09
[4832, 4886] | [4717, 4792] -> 0.88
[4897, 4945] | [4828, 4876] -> 1.17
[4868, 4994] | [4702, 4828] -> 1.00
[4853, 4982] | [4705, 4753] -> 1.03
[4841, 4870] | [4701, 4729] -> 0.92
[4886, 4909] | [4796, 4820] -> 0.95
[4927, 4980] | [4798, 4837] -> 1.03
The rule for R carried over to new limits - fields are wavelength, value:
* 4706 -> 21.5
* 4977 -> 28.1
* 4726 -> 32.4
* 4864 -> 17.5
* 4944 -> 26.9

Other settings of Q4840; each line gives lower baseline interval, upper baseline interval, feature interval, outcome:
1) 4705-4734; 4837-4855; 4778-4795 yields -2.0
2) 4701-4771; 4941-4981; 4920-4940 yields 1.2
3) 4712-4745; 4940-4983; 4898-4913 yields -0.3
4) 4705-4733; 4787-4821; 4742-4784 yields -0.6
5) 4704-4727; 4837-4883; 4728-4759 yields -0.4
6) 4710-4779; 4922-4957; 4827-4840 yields 0.7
